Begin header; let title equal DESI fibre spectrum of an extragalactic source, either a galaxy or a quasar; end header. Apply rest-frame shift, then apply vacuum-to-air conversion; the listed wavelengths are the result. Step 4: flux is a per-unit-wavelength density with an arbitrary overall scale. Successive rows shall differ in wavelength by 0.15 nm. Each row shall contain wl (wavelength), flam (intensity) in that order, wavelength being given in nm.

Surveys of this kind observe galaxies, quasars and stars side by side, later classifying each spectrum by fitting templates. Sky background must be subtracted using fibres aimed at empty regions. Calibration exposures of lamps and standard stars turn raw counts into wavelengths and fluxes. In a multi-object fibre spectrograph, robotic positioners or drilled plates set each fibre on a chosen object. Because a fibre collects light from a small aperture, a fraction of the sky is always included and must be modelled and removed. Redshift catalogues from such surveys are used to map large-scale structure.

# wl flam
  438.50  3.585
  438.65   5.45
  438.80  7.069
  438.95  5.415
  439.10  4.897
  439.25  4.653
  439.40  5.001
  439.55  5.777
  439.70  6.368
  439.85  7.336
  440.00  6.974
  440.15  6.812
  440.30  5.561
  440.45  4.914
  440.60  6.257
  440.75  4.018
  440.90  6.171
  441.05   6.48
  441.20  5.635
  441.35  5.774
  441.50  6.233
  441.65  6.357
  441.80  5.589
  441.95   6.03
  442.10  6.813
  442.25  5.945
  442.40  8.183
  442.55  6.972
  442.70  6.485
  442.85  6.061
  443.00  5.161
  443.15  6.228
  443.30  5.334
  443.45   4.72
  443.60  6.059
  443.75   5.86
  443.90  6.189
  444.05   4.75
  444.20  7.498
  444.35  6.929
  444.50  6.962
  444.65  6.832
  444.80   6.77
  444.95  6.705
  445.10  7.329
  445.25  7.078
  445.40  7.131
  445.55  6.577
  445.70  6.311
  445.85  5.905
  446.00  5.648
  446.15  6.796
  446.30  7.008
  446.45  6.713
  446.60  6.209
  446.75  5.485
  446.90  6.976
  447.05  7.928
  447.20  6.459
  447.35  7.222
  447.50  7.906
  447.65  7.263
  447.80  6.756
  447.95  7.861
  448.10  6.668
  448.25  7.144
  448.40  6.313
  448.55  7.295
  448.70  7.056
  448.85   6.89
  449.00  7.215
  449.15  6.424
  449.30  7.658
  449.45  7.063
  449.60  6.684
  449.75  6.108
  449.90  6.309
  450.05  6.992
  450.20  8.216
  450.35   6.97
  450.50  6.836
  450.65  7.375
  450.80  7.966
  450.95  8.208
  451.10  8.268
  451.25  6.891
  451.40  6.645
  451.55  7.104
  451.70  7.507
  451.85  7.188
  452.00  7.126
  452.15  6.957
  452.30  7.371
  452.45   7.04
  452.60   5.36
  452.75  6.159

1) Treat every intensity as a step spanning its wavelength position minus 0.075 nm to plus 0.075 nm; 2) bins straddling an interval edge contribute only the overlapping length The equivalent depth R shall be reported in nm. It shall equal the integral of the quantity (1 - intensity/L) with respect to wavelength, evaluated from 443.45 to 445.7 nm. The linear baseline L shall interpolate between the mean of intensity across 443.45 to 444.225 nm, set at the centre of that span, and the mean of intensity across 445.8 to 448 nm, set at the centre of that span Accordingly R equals -0.17 nm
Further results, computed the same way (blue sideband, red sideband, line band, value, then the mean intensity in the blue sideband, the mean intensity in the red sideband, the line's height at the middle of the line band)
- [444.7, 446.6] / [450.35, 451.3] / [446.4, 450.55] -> 0.11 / 6.65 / 7.56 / 7.15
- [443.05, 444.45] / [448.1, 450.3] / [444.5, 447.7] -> -0.20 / 5.96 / 6.95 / 6.38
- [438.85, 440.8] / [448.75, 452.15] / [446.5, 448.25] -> -0.06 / 5.73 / 7.16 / 6.75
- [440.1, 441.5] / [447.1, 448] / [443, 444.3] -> 0.12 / 5.74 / 7.25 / 6.38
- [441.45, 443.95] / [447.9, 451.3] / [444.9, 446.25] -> -0.01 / 6.13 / 7.14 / 6.55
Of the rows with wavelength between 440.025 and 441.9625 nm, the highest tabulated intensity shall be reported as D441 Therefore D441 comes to 6.812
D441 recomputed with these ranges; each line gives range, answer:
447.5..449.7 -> 7.906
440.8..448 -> 8.183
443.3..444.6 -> 7.498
